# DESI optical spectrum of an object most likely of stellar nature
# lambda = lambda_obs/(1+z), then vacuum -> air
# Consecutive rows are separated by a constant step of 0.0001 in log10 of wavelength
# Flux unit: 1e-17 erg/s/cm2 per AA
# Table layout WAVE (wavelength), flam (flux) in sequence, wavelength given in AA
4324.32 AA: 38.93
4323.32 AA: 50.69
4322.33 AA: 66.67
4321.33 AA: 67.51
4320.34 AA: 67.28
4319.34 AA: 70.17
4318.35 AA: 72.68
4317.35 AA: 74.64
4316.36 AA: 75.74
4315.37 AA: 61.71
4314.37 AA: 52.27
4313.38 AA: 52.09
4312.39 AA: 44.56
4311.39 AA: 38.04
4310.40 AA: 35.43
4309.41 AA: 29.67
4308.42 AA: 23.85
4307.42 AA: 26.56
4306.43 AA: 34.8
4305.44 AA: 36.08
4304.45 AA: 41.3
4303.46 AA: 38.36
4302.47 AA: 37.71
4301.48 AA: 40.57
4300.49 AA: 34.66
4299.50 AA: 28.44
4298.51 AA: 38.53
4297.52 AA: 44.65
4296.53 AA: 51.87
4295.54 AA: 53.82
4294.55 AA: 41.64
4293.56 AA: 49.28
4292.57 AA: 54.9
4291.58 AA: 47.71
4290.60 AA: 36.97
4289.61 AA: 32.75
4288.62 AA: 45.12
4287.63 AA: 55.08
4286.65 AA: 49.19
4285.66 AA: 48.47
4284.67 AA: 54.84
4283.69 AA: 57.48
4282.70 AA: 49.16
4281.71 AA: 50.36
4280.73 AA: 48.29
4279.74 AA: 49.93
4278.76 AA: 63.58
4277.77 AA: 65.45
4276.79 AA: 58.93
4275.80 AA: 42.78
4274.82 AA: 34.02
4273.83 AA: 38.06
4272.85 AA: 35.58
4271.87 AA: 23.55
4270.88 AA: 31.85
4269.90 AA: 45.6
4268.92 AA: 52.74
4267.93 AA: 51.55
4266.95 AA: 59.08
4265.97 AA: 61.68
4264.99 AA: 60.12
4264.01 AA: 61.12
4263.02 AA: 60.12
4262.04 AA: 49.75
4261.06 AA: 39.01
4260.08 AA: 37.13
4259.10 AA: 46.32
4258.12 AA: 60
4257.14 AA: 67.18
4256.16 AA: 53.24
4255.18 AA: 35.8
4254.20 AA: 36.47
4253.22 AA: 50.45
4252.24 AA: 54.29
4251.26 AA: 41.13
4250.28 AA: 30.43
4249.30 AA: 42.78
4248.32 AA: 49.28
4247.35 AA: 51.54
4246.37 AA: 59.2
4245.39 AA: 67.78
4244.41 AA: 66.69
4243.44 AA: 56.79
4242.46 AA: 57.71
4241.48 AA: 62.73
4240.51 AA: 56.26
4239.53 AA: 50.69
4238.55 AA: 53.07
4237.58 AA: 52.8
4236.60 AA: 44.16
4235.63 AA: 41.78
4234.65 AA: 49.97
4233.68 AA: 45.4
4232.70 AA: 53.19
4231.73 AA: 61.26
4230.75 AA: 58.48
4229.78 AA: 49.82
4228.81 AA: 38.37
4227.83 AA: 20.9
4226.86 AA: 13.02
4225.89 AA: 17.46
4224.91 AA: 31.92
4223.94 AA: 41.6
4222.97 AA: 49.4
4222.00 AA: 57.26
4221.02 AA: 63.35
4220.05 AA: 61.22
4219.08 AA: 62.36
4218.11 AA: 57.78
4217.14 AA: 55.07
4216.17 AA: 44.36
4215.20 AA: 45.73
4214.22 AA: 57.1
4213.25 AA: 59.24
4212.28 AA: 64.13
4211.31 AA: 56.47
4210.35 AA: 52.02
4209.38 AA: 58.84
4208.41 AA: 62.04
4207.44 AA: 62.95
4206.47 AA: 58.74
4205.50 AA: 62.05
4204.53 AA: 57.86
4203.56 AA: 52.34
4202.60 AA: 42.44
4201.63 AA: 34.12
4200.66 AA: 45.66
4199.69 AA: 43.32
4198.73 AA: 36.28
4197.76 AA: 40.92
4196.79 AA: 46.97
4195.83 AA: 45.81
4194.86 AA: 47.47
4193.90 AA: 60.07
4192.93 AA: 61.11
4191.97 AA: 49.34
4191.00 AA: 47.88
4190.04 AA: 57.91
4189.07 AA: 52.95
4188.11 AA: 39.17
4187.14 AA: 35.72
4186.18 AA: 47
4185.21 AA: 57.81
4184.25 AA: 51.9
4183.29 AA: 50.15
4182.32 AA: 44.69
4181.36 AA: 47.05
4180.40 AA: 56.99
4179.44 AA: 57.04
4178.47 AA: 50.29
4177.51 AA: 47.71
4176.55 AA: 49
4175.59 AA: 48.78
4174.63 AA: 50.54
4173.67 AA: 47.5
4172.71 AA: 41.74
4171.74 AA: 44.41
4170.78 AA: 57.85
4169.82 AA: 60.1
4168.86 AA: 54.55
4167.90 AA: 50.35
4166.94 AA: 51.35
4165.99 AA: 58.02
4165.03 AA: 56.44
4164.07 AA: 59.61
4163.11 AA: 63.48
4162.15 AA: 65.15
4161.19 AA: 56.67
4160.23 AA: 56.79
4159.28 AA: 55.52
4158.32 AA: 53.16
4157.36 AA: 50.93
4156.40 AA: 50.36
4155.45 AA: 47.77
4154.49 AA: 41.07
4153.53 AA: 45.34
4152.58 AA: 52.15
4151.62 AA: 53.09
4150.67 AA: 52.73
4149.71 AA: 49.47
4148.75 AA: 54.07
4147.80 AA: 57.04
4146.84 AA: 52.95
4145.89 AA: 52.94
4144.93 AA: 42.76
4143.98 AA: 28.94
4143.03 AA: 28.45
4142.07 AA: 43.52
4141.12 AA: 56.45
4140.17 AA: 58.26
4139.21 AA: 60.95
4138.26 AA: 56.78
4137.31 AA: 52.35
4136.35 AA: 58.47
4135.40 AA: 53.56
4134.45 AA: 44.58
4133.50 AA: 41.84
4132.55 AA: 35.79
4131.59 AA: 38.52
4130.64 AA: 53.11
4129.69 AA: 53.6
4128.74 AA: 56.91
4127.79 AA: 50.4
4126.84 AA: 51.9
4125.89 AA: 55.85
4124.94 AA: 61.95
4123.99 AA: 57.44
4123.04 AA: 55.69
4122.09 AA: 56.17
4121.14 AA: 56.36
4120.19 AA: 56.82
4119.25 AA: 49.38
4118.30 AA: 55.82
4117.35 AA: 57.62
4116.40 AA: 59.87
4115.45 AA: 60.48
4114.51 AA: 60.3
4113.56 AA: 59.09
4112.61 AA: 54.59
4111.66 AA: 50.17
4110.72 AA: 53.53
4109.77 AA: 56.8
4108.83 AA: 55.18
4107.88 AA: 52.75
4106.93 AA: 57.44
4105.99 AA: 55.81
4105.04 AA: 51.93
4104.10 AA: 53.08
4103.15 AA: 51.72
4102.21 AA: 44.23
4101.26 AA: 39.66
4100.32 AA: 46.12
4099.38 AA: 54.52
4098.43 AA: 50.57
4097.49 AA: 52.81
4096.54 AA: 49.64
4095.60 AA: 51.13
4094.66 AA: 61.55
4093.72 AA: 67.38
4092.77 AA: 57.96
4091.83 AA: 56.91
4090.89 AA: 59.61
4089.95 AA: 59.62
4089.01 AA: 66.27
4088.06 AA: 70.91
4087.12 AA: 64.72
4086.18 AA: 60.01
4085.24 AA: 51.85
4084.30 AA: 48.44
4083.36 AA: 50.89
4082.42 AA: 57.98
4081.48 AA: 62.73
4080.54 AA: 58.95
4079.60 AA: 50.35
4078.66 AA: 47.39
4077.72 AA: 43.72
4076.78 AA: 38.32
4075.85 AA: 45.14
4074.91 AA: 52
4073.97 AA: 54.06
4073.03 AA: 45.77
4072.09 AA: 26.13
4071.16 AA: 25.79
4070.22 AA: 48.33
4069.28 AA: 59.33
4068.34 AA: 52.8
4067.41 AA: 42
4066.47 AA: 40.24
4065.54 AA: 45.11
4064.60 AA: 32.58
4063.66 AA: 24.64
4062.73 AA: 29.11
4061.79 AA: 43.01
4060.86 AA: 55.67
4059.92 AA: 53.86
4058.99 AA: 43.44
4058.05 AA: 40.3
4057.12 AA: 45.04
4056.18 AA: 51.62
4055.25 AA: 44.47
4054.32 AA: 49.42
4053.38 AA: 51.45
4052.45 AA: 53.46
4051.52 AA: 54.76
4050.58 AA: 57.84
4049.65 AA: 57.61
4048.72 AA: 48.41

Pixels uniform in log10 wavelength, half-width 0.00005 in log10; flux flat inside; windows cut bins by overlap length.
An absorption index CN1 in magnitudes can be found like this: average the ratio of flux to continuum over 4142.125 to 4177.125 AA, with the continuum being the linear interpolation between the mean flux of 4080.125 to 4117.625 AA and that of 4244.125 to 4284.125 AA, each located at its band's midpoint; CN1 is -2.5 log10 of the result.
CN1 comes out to 0.05 mag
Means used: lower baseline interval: 55.9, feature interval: 51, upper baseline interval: 49.6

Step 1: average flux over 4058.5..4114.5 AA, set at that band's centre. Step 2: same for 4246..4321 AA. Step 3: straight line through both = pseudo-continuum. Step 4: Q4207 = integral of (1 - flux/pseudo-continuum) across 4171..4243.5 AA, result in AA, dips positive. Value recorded -1.3 AA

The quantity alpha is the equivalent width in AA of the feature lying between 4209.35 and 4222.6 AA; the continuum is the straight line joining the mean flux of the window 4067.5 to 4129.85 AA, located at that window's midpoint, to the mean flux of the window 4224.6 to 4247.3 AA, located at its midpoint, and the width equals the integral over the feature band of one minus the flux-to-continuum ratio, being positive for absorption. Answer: -2.0 AA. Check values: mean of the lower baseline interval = 53.6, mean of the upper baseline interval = 48.4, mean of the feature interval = 56.7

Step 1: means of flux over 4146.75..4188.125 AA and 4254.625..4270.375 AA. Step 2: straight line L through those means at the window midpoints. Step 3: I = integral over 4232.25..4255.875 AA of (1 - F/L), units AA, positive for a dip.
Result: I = 0.85 AA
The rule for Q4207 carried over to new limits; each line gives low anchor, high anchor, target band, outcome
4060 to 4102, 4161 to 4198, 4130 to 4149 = 0.9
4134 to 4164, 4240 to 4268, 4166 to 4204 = 2.2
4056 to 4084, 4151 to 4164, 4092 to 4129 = -4.1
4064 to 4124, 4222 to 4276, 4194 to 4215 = -1.3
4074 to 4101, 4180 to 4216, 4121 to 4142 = 0.2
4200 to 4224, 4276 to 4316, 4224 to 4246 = 1.8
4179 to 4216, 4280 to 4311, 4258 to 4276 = -0.6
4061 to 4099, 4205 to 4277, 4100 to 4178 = -3.3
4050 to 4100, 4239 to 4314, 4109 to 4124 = -2.0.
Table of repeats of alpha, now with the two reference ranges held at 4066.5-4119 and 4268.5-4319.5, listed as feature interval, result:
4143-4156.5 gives 0.85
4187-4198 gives 0.04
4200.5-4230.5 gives -0.53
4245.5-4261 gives -0.16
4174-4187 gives -0.08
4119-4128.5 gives -0.63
